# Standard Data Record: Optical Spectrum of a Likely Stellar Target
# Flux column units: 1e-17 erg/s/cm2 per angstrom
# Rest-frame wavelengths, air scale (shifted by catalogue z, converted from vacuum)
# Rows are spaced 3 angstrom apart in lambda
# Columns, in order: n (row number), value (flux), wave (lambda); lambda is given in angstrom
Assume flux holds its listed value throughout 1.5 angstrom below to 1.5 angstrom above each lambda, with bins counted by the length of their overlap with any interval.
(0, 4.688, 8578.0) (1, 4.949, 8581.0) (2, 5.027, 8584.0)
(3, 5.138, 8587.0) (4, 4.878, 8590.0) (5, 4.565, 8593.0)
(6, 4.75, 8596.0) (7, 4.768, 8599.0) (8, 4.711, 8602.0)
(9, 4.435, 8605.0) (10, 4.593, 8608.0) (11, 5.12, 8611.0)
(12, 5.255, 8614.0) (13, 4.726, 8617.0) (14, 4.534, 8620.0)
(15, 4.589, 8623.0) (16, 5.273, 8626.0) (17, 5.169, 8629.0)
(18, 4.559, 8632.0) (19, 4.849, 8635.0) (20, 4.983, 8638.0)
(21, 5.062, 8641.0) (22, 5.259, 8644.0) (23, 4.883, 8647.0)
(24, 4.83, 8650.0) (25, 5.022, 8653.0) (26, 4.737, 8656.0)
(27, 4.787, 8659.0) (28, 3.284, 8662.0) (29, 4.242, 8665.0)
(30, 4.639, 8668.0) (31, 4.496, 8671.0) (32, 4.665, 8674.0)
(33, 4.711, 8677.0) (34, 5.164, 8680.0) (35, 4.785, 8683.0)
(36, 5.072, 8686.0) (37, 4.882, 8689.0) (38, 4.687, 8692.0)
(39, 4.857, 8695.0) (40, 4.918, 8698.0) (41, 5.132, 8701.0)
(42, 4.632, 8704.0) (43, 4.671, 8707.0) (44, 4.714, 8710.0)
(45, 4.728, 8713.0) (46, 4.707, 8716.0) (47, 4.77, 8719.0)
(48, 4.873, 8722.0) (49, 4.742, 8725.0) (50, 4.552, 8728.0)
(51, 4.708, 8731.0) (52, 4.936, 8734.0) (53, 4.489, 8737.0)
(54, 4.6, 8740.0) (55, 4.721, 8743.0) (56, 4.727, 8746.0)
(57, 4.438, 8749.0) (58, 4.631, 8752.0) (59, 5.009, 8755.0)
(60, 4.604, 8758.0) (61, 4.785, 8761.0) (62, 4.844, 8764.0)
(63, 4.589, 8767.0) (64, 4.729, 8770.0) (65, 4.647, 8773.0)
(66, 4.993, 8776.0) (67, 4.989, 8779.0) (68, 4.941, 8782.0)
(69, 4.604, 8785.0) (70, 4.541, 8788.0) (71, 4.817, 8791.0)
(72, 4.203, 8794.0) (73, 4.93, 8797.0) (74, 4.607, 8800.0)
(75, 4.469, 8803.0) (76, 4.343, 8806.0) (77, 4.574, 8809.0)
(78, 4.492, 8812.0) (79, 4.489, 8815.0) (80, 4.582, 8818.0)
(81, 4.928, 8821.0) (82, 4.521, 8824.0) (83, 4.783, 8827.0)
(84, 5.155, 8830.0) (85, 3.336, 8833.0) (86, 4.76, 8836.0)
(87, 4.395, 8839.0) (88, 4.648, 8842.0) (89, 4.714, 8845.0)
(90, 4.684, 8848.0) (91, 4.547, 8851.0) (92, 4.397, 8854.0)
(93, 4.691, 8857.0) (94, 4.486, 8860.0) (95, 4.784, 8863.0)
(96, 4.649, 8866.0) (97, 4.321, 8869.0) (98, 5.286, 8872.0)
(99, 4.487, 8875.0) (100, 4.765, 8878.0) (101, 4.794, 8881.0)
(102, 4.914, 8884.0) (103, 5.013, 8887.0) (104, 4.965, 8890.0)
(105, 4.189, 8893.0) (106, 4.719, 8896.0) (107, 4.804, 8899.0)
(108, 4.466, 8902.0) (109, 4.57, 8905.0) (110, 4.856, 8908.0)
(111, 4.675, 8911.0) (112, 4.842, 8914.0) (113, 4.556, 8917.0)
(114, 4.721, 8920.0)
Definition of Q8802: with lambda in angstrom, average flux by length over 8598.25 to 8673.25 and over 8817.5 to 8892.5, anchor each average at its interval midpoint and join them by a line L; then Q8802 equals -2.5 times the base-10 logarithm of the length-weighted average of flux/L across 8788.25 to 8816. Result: 0.03 mag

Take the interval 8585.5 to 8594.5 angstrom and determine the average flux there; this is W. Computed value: 4.86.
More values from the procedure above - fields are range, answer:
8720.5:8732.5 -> 4.72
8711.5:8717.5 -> 4.72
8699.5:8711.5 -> 4.79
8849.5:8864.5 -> 4.58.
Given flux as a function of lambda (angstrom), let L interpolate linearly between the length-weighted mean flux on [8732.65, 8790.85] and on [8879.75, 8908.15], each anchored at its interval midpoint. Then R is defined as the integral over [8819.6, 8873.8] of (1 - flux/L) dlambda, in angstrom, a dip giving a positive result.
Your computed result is 1.3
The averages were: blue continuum 4.73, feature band 4.61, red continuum 4.72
